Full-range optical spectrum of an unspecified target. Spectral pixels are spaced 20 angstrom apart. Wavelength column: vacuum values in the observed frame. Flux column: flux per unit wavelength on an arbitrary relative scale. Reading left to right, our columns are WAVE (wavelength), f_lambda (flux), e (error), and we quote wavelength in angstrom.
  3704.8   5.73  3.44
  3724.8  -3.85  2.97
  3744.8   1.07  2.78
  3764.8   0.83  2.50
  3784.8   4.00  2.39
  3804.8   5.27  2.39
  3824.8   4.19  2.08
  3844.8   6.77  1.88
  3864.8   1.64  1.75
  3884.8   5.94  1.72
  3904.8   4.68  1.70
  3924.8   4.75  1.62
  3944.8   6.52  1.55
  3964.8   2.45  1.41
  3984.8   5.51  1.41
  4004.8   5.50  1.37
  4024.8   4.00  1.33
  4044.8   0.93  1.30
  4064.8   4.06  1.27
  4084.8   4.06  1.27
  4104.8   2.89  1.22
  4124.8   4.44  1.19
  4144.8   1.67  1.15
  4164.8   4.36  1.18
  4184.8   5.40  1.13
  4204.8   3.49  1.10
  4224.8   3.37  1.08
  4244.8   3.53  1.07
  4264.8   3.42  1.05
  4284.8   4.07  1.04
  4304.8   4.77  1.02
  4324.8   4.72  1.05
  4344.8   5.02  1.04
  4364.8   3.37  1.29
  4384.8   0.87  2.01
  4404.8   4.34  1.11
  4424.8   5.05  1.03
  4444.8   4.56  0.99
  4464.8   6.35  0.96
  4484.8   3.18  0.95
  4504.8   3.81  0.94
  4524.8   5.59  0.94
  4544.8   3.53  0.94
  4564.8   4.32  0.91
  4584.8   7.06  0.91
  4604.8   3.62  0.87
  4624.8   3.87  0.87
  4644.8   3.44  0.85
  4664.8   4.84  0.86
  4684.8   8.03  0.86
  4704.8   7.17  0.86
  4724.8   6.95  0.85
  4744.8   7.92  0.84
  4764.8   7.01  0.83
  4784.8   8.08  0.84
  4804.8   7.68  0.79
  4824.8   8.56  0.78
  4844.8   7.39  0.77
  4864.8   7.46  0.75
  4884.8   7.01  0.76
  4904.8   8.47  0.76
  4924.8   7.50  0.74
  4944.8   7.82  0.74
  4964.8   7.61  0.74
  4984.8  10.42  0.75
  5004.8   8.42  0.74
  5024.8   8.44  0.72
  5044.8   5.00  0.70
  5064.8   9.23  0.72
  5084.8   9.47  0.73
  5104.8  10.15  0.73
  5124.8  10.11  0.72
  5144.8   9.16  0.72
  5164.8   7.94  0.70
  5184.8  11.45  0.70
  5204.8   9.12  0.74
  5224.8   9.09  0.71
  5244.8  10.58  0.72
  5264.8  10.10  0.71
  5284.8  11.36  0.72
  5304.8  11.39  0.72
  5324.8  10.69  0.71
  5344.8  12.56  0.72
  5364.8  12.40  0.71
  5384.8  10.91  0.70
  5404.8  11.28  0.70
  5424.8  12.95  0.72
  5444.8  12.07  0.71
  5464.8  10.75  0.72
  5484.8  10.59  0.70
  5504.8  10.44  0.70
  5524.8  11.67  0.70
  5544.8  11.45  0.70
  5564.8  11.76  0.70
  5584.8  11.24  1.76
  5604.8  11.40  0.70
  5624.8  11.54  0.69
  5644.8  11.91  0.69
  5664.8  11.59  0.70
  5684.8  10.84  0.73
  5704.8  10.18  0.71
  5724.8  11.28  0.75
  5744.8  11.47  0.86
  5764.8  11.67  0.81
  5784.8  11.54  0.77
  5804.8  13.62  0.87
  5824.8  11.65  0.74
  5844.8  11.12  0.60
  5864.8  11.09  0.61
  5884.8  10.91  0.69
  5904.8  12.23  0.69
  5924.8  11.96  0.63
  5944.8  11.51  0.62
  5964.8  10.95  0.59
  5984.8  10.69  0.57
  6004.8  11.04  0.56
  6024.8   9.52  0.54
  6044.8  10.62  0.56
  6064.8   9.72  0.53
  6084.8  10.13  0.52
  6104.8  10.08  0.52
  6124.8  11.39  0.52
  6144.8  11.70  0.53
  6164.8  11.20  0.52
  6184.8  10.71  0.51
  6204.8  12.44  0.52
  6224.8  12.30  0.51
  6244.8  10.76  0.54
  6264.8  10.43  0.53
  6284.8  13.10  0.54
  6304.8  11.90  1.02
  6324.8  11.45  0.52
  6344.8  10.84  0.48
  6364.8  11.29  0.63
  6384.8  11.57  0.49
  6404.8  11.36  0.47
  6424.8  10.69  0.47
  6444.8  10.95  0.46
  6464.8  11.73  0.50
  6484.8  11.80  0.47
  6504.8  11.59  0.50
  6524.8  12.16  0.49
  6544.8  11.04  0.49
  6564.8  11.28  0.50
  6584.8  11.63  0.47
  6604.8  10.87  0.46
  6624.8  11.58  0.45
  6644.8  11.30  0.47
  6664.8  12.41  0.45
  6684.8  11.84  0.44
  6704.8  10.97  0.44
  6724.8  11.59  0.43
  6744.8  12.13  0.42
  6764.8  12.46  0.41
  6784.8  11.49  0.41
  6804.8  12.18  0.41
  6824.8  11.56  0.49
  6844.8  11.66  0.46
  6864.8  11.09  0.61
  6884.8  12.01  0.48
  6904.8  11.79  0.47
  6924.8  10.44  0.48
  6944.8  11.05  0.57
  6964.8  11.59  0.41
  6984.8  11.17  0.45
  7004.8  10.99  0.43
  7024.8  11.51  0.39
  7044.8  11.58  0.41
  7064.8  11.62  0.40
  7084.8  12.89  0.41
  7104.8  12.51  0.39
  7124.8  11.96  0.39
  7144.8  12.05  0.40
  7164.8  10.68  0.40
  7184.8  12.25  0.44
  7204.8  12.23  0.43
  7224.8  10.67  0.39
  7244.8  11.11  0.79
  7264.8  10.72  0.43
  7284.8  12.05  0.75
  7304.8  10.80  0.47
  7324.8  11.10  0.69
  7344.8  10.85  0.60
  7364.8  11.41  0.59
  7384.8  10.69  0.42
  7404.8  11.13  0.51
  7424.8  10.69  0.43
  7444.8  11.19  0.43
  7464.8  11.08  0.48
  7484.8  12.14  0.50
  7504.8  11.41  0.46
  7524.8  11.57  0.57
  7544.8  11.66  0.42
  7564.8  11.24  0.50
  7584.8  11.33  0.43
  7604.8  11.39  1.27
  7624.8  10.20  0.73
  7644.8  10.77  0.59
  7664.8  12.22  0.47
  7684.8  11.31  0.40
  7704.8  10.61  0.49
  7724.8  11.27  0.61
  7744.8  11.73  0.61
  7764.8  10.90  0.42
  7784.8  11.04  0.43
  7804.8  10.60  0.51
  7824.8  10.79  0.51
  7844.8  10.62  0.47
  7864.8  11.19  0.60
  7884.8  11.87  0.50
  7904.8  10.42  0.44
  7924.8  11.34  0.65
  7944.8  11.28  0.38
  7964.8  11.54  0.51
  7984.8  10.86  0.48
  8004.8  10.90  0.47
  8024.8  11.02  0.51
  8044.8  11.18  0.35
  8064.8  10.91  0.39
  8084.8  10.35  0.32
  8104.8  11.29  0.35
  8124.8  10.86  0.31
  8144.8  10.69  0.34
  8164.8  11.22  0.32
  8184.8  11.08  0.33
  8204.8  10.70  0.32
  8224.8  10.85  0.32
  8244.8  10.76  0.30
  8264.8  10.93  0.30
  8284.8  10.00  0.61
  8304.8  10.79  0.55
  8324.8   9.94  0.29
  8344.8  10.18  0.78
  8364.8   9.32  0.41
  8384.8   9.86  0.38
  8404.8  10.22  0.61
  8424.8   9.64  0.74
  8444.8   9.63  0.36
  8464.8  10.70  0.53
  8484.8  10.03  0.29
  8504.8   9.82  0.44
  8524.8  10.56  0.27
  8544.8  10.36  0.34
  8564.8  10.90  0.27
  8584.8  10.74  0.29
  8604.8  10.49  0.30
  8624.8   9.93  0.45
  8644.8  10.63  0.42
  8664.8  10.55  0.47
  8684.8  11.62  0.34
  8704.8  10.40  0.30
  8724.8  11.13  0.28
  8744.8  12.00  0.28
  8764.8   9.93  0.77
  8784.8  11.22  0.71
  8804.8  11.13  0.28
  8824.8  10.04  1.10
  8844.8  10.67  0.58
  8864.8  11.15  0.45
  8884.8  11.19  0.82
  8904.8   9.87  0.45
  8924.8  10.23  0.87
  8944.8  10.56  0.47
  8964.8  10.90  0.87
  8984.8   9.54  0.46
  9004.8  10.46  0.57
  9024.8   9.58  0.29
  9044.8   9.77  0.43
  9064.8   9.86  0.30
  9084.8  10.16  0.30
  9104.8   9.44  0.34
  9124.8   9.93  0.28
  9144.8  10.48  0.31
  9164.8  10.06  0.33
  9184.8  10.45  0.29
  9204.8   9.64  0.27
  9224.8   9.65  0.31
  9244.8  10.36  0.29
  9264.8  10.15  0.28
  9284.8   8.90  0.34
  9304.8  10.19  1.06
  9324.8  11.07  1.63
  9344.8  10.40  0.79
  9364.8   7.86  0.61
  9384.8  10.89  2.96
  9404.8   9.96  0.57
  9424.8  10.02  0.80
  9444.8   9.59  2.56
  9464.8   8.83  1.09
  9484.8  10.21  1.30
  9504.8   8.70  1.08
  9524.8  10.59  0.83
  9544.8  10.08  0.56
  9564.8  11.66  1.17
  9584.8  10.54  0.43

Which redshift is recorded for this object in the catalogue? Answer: 0.173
